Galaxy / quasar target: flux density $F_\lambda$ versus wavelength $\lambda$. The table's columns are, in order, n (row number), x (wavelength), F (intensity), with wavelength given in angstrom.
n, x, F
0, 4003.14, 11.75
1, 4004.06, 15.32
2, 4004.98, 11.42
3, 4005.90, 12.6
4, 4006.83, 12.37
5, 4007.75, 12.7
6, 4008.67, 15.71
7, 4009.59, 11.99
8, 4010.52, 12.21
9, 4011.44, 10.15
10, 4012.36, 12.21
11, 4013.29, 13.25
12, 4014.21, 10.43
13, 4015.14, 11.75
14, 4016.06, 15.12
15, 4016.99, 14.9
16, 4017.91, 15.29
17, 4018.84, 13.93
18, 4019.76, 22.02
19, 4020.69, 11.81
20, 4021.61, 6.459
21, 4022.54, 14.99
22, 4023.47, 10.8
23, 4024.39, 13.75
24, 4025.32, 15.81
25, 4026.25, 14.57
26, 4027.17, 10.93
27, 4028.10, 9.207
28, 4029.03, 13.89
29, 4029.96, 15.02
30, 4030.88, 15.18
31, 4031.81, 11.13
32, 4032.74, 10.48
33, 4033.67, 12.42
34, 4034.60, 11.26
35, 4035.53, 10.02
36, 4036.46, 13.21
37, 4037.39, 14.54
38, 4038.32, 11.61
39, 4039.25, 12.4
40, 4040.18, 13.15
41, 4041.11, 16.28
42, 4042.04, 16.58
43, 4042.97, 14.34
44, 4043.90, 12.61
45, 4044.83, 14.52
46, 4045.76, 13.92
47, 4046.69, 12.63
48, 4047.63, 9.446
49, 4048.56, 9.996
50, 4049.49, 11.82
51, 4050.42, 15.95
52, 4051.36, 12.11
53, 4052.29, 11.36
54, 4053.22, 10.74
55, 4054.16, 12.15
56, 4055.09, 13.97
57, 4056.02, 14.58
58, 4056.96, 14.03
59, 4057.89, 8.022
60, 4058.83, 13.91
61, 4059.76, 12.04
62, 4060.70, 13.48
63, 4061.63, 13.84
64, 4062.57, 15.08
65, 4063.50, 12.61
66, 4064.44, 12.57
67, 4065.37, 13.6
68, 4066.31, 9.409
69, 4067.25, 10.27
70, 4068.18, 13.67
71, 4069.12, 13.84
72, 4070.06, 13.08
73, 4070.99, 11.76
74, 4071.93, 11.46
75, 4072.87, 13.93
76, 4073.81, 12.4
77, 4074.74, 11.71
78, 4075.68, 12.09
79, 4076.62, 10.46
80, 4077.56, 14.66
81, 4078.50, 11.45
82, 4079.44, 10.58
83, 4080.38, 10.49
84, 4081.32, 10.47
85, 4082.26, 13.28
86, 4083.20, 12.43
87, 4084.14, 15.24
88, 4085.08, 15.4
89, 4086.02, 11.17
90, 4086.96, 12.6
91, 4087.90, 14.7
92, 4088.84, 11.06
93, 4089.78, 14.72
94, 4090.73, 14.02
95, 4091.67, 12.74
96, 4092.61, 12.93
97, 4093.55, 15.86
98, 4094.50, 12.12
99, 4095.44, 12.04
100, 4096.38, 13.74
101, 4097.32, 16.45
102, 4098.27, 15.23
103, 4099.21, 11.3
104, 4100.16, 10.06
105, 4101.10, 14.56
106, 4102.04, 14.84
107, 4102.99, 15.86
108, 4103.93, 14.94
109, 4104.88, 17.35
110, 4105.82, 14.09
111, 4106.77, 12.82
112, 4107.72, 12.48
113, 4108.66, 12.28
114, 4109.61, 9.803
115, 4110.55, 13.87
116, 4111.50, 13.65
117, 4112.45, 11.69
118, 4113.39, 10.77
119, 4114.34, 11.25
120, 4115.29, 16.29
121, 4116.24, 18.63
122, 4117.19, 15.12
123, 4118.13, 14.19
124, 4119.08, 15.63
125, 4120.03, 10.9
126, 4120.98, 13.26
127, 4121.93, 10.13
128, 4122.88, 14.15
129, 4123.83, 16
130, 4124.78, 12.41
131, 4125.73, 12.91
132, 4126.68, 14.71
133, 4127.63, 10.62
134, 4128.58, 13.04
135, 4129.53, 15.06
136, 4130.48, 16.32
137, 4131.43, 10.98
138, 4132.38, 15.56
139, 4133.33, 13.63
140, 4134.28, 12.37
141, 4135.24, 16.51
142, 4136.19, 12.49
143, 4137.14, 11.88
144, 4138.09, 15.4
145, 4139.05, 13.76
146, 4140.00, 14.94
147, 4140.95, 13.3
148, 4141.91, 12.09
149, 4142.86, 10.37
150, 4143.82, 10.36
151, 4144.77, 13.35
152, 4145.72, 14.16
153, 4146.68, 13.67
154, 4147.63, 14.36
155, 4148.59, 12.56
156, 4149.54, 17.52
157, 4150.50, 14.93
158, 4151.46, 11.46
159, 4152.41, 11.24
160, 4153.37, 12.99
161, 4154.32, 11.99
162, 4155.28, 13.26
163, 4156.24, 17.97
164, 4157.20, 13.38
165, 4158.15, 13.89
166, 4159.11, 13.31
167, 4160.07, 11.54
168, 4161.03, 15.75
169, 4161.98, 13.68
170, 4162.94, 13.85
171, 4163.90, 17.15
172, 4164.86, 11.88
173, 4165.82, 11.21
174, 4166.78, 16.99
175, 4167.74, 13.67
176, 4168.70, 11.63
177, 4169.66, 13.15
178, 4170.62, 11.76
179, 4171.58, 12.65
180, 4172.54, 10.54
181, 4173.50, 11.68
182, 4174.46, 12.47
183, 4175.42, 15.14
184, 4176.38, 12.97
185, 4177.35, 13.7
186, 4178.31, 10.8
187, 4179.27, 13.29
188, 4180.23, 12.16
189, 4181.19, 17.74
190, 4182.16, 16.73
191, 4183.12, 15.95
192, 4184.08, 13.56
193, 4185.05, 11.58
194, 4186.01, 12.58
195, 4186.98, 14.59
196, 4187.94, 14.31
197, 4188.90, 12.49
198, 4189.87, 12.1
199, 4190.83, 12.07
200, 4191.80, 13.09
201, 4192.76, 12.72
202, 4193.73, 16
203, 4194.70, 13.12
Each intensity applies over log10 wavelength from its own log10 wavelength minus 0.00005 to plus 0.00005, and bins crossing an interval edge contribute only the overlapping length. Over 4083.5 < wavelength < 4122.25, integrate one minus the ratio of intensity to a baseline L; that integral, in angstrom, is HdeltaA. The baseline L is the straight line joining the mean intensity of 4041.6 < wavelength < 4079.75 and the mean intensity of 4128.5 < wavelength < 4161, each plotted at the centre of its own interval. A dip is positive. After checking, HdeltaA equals -1.4 angstrom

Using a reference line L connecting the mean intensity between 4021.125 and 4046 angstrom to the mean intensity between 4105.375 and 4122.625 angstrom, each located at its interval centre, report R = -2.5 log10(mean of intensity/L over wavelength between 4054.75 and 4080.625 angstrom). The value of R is 0.05 mag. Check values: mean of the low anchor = 12.9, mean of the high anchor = 13.2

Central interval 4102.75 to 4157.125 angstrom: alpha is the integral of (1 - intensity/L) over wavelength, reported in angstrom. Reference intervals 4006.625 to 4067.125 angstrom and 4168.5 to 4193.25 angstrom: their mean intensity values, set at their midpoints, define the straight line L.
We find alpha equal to -2.08 angstrom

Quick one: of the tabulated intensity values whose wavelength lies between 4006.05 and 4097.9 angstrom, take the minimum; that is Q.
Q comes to 6.459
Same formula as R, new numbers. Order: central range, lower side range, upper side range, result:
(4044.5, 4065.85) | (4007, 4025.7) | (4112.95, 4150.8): 0.06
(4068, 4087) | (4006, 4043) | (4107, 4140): 0.07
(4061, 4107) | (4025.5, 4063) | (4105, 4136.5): 0.01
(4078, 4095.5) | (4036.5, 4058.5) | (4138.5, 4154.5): 0.02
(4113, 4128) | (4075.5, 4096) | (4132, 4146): -0.04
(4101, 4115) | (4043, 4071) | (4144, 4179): -0.03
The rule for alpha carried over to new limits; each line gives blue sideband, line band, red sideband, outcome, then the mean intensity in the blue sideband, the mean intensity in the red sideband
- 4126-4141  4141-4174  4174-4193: 1.0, 13.8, 13.5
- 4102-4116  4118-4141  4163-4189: -0.2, 13.5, 13.4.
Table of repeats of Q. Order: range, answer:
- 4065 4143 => 9.409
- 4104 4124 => 9.803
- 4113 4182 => 10.13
